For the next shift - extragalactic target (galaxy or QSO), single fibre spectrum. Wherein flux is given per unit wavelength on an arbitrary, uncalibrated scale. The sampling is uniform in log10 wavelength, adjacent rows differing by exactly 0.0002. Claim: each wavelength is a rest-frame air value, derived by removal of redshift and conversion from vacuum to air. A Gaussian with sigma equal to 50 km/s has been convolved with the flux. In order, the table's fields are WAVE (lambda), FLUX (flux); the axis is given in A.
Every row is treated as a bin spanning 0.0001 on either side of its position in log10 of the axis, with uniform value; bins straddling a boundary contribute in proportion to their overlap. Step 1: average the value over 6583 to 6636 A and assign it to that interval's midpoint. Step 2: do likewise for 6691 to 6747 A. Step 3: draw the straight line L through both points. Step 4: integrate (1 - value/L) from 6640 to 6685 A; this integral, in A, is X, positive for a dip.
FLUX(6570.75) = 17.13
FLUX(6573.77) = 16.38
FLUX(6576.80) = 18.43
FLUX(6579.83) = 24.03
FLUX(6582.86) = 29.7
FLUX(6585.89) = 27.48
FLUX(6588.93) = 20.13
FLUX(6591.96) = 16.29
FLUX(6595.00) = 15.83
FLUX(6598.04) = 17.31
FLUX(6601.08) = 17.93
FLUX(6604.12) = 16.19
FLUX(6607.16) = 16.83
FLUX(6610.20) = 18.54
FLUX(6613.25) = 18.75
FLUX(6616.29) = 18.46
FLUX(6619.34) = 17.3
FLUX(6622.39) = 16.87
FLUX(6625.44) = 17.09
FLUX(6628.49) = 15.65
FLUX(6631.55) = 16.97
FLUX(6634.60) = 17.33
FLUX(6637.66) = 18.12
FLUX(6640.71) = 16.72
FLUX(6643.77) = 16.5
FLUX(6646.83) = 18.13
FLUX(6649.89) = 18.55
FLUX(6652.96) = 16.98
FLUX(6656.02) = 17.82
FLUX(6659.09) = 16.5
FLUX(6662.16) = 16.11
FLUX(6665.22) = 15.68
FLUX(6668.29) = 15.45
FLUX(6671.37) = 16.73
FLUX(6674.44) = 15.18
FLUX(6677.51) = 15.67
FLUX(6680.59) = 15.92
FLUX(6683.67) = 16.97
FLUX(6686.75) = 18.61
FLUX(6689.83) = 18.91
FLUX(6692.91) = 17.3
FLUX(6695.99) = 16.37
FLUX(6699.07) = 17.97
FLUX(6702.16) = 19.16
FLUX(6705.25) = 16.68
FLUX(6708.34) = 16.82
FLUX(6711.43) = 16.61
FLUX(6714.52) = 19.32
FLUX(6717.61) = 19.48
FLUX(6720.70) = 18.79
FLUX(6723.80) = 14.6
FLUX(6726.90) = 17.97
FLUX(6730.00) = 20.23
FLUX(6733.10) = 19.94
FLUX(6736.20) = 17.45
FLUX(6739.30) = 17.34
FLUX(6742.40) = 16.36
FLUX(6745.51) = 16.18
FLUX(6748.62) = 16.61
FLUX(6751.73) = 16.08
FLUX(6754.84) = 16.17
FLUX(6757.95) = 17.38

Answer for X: 3.5 A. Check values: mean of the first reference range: 18.2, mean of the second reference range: 17.7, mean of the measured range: 16.6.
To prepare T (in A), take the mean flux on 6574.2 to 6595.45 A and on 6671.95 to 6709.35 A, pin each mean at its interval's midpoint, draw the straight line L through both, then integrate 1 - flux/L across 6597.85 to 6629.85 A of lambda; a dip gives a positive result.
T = 4.83 A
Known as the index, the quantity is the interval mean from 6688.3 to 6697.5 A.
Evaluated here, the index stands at 17.5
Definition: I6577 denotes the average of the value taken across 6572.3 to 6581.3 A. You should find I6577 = 19.6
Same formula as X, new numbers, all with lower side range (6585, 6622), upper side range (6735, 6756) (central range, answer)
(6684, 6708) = -0.8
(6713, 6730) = -1.4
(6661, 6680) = 1.8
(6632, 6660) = 0.5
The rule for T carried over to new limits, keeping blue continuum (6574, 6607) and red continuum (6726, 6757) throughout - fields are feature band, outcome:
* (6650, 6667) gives 1.89 A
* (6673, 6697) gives 1.96 A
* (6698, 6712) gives 0.44 A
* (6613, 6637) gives 2.69 A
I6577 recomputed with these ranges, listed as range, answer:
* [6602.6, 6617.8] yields 17.8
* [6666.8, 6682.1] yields 15.8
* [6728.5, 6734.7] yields 20.1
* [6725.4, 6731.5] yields 19.1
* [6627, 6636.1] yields 16.6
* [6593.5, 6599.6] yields 16.6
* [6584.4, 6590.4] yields 23.8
